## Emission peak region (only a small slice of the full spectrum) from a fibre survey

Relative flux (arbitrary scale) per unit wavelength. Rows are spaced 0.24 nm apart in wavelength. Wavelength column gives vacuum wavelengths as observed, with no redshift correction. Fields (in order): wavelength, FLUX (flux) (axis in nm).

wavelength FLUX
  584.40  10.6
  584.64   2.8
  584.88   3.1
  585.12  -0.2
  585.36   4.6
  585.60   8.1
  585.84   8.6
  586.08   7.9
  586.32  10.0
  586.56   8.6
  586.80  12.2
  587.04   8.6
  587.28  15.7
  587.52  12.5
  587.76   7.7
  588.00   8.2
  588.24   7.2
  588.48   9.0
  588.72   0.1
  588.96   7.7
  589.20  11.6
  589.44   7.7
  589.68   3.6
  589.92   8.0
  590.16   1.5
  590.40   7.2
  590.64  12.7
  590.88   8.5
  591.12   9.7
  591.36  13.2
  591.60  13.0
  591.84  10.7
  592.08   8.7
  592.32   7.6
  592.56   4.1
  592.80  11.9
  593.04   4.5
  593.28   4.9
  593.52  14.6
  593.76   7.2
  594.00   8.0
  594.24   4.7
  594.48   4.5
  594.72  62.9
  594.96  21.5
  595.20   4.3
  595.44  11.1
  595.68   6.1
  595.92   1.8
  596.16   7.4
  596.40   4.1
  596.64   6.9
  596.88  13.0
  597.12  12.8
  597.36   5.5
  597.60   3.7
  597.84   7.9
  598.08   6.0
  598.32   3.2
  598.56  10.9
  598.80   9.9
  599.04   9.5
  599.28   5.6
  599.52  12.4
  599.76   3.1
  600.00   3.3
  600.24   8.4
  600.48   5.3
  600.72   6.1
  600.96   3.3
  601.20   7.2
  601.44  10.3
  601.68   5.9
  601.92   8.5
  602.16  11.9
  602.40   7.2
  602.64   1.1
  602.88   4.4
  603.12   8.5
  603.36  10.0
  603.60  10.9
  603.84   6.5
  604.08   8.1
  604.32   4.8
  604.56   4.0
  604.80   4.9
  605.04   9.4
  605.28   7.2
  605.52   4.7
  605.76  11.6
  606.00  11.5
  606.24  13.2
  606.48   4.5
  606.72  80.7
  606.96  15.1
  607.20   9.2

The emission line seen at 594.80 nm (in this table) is Hbeta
